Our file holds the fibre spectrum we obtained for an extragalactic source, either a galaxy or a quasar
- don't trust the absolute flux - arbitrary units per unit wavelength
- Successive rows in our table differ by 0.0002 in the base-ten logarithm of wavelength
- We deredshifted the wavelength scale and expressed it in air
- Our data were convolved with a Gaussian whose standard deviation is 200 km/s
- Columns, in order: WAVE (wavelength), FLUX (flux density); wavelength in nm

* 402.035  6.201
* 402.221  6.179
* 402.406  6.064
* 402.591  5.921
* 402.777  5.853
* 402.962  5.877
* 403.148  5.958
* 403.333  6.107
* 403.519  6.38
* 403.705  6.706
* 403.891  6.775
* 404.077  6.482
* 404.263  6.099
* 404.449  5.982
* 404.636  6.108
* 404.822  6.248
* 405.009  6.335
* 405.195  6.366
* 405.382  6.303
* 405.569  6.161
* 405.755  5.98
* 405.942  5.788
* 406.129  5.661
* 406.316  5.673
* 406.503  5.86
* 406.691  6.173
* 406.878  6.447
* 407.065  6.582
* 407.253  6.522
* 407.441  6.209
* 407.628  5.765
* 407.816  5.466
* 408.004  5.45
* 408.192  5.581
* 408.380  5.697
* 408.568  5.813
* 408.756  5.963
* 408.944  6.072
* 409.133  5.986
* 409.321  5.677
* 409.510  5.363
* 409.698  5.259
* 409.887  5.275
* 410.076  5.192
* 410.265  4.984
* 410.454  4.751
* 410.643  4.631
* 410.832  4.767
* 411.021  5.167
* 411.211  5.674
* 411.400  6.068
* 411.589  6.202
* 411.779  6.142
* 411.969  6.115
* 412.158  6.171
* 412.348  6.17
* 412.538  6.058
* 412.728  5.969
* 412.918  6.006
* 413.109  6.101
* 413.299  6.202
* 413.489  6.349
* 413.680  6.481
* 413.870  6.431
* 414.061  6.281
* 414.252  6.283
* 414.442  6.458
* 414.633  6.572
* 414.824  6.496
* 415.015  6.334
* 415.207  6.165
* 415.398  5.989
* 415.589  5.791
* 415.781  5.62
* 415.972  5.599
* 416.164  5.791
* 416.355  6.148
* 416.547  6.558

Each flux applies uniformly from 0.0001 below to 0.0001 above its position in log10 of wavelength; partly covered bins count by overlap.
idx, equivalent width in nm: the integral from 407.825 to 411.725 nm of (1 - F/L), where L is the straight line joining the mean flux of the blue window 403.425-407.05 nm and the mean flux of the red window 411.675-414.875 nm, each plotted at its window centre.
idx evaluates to 0.46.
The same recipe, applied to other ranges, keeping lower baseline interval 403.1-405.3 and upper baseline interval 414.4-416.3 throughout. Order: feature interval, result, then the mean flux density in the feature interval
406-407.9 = 0.06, 6.03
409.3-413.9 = 0.32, 5.72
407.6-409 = 0.11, 5.72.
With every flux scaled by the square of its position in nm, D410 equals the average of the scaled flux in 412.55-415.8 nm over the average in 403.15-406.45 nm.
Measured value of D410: 1.1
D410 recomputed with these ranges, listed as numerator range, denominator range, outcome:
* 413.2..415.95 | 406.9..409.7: 1.10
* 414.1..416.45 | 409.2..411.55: 1.19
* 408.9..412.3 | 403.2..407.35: 0.91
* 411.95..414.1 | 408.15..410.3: 1.13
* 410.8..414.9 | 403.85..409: 1.04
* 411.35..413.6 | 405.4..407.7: 1.04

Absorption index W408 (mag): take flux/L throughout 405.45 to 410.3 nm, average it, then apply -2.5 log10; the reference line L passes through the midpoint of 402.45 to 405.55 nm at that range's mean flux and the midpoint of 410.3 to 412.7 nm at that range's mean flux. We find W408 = 0.02 mag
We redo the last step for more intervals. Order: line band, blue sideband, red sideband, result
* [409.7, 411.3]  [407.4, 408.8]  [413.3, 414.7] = 0.183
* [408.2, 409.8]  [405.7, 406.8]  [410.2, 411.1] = -0.097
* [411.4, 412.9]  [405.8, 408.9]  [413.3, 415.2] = 0.023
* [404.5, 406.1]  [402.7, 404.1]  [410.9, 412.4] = 0.009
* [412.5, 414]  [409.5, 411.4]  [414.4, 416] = -0.088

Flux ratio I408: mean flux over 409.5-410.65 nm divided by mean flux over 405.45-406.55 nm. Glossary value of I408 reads 0.9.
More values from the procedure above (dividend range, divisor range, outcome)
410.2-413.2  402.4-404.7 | 0.92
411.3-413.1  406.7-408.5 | 1.02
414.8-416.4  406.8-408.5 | 1.00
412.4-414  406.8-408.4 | 1.04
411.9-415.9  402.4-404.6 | 1.00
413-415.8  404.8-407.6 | 1.02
